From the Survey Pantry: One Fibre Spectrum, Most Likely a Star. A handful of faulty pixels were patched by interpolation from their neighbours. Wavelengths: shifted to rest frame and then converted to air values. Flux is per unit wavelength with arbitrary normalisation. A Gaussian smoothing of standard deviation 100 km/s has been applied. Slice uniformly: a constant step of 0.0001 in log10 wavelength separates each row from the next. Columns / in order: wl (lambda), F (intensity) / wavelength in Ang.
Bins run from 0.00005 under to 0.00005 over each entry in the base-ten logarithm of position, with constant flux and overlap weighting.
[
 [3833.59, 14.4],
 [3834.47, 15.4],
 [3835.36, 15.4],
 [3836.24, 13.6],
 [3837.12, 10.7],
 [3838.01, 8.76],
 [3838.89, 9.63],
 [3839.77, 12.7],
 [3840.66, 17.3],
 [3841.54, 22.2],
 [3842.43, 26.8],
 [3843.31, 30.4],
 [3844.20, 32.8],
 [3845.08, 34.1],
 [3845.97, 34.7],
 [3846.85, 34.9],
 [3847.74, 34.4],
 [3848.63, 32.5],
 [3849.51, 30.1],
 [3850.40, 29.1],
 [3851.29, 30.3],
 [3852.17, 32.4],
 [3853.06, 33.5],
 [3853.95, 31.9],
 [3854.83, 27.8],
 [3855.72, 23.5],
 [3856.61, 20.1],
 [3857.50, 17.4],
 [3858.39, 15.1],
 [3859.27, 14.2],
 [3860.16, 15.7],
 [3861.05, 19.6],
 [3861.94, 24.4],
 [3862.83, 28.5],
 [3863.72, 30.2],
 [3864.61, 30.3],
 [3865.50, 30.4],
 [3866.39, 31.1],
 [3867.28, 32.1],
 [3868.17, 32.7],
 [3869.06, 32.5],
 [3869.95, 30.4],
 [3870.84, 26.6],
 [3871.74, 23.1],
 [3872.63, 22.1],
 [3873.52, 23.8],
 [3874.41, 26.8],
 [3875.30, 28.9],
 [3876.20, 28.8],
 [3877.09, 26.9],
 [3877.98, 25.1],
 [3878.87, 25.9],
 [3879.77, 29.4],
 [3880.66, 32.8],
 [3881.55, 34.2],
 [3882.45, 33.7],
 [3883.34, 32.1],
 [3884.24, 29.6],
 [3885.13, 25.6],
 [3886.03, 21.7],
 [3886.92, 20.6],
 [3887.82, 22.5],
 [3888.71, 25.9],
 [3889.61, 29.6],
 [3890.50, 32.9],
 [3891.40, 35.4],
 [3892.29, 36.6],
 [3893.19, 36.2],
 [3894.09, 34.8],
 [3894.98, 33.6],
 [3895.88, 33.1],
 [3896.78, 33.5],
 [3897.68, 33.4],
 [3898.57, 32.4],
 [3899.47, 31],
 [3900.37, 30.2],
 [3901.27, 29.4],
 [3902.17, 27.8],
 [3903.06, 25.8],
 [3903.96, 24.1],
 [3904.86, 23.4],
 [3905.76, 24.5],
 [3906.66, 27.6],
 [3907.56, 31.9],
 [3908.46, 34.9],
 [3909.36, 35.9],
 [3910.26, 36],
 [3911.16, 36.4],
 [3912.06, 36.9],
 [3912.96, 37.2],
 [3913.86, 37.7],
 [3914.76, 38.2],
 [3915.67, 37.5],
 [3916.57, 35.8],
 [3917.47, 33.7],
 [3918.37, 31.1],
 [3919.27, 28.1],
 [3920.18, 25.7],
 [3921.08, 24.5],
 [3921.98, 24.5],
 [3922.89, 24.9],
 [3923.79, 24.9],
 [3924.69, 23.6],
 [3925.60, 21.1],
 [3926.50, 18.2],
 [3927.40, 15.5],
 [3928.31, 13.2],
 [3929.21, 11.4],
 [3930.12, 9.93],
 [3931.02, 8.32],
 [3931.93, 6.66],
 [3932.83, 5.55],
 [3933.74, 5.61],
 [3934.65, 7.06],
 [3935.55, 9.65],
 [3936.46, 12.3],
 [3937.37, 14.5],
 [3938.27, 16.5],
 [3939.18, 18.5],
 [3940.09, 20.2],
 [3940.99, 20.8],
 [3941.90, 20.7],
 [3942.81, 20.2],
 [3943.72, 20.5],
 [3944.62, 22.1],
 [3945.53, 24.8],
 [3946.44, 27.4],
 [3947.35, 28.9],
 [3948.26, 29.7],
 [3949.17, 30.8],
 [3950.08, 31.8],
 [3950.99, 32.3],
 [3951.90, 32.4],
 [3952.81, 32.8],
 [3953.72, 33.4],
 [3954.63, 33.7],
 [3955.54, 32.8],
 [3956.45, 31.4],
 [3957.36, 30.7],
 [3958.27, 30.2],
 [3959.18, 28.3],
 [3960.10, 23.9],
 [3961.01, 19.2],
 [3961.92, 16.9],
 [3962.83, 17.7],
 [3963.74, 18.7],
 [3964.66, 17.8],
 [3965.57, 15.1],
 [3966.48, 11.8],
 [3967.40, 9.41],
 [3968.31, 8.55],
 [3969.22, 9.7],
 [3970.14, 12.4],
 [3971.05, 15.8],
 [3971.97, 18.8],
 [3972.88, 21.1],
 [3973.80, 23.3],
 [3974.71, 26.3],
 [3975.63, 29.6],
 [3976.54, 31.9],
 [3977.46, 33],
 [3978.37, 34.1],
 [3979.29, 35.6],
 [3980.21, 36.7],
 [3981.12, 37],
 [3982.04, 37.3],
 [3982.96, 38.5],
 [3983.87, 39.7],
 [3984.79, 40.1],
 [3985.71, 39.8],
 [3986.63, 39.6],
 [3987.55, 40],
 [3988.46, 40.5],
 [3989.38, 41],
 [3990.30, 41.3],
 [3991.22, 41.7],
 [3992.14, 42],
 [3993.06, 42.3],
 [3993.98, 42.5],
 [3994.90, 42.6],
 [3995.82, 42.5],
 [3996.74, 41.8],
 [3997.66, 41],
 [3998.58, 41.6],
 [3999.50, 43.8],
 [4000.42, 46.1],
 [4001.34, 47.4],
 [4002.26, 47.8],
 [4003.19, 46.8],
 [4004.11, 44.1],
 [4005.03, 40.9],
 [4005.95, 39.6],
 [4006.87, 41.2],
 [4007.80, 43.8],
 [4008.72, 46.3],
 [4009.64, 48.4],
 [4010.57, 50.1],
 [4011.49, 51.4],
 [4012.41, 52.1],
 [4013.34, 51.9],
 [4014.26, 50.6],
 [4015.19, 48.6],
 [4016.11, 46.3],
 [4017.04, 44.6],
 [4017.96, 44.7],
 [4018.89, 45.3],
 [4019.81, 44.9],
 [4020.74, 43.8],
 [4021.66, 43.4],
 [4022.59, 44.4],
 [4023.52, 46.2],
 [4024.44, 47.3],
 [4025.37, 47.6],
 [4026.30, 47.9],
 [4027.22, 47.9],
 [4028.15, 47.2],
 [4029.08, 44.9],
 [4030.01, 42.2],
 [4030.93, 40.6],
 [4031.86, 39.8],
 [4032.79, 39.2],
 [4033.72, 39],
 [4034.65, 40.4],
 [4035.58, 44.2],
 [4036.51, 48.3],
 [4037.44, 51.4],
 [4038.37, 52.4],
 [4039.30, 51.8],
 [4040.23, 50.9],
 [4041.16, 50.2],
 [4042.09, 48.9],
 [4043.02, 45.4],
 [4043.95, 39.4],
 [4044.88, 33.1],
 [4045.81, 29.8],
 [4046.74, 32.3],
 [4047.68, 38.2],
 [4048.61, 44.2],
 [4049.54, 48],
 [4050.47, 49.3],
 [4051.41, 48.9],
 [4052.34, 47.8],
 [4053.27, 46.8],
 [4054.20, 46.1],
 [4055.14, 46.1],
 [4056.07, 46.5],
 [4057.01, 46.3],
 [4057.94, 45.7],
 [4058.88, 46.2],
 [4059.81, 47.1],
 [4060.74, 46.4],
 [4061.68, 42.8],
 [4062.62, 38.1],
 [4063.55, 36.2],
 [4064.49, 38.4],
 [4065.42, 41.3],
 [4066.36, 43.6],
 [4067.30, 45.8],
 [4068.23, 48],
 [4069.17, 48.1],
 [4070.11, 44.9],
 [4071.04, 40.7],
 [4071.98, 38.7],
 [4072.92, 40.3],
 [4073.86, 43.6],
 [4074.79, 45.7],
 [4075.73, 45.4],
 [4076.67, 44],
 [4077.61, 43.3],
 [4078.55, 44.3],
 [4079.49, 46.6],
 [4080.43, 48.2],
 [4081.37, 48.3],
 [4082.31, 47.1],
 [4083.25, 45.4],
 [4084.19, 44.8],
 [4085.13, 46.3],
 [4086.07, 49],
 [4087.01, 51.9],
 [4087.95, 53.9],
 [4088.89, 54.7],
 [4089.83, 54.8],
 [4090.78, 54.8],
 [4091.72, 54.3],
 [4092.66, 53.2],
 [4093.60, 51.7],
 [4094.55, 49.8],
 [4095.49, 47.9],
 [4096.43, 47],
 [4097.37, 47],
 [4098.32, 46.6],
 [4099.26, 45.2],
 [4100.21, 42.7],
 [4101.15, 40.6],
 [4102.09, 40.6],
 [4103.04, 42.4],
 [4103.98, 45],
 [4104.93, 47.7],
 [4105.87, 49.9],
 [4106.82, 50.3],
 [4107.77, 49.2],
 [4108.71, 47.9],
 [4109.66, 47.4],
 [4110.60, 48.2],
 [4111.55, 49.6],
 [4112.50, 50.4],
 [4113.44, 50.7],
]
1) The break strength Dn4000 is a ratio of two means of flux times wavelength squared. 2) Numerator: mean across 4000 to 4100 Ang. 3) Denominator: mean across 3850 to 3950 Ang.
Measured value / 1.9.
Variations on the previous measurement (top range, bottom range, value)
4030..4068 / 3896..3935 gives 1.82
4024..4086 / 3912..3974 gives 2.13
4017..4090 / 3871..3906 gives 1.69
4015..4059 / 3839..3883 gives 1.79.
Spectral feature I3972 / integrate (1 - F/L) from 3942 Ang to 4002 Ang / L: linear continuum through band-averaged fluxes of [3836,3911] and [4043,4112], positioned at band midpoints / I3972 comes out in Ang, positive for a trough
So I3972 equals 9.7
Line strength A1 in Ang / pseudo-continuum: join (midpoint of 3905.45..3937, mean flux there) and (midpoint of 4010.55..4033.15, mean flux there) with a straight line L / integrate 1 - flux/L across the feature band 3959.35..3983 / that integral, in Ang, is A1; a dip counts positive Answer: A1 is 8.3 Ang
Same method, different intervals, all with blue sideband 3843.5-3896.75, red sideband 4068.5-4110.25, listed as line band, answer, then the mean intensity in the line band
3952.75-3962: 1.8 Ang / 28.8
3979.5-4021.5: -4.1 Ang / 43.5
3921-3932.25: 5.4 Ang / 17.3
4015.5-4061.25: -2.3 Ang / 44.9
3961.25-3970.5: 5.7 Ang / 13.9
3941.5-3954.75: 2.7 Ang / 28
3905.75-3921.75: -0.4 Ang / 33.1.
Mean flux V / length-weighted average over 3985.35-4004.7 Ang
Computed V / 42.7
